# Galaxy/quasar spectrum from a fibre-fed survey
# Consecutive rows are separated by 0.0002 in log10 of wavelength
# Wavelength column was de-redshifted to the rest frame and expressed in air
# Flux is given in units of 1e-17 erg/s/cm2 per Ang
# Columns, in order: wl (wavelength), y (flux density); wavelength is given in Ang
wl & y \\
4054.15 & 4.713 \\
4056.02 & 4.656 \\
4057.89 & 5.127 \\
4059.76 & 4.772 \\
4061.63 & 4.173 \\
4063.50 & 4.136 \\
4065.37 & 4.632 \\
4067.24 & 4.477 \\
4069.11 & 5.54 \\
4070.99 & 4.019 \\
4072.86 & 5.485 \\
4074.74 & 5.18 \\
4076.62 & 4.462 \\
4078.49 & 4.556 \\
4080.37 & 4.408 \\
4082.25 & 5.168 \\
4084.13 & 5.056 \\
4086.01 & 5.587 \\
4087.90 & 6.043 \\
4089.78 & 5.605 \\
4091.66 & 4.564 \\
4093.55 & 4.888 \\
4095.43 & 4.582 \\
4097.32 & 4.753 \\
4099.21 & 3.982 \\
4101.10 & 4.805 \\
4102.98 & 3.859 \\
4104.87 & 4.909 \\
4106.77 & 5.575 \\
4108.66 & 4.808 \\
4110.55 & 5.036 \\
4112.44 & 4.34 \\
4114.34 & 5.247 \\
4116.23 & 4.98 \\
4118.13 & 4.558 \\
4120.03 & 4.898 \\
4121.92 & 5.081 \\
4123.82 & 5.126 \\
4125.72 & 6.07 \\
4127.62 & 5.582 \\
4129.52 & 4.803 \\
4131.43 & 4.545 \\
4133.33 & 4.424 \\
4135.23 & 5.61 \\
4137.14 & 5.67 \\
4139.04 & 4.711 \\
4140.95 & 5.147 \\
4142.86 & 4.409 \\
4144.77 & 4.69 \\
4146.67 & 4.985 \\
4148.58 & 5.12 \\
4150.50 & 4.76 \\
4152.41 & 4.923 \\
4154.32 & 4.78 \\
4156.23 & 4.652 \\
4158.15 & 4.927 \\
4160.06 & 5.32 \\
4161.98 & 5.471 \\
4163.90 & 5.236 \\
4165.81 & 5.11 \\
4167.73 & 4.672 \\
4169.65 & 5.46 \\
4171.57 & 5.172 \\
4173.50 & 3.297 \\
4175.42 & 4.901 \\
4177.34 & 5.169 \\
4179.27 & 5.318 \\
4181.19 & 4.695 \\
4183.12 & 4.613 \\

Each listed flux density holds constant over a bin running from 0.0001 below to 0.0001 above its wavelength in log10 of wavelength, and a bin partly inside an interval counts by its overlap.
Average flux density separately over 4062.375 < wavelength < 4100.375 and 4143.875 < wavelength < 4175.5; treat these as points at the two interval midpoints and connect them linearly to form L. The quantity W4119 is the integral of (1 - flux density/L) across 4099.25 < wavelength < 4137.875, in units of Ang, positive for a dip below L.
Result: -0.7 Ang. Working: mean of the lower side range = 4.85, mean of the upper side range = 4.91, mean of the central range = 4.97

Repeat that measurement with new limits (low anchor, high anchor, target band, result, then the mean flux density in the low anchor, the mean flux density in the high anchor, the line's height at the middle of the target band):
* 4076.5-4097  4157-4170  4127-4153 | 0.80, 5.01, 5.15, 5.11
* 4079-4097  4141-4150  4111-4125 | 0.09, 5.07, 4.83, 4.95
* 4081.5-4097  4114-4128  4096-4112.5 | 1.54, 5.17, 5.18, 5.17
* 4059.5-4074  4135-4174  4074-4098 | -1.34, 4.66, 4.96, 4.72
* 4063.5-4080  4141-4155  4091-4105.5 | 0.73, 4.75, 4.83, 4.78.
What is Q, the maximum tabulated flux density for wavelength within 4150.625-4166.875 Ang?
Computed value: 5.471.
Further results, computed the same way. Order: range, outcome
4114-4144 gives 6.07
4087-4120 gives 6.043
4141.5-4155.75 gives 5.12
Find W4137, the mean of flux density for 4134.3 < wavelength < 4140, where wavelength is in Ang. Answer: 5.33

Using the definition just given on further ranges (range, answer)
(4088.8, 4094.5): 5.03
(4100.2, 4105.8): 4.53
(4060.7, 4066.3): 4.32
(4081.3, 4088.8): 5.45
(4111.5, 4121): 4.81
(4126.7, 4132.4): 4.97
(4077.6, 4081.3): 4.48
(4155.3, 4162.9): 5.09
